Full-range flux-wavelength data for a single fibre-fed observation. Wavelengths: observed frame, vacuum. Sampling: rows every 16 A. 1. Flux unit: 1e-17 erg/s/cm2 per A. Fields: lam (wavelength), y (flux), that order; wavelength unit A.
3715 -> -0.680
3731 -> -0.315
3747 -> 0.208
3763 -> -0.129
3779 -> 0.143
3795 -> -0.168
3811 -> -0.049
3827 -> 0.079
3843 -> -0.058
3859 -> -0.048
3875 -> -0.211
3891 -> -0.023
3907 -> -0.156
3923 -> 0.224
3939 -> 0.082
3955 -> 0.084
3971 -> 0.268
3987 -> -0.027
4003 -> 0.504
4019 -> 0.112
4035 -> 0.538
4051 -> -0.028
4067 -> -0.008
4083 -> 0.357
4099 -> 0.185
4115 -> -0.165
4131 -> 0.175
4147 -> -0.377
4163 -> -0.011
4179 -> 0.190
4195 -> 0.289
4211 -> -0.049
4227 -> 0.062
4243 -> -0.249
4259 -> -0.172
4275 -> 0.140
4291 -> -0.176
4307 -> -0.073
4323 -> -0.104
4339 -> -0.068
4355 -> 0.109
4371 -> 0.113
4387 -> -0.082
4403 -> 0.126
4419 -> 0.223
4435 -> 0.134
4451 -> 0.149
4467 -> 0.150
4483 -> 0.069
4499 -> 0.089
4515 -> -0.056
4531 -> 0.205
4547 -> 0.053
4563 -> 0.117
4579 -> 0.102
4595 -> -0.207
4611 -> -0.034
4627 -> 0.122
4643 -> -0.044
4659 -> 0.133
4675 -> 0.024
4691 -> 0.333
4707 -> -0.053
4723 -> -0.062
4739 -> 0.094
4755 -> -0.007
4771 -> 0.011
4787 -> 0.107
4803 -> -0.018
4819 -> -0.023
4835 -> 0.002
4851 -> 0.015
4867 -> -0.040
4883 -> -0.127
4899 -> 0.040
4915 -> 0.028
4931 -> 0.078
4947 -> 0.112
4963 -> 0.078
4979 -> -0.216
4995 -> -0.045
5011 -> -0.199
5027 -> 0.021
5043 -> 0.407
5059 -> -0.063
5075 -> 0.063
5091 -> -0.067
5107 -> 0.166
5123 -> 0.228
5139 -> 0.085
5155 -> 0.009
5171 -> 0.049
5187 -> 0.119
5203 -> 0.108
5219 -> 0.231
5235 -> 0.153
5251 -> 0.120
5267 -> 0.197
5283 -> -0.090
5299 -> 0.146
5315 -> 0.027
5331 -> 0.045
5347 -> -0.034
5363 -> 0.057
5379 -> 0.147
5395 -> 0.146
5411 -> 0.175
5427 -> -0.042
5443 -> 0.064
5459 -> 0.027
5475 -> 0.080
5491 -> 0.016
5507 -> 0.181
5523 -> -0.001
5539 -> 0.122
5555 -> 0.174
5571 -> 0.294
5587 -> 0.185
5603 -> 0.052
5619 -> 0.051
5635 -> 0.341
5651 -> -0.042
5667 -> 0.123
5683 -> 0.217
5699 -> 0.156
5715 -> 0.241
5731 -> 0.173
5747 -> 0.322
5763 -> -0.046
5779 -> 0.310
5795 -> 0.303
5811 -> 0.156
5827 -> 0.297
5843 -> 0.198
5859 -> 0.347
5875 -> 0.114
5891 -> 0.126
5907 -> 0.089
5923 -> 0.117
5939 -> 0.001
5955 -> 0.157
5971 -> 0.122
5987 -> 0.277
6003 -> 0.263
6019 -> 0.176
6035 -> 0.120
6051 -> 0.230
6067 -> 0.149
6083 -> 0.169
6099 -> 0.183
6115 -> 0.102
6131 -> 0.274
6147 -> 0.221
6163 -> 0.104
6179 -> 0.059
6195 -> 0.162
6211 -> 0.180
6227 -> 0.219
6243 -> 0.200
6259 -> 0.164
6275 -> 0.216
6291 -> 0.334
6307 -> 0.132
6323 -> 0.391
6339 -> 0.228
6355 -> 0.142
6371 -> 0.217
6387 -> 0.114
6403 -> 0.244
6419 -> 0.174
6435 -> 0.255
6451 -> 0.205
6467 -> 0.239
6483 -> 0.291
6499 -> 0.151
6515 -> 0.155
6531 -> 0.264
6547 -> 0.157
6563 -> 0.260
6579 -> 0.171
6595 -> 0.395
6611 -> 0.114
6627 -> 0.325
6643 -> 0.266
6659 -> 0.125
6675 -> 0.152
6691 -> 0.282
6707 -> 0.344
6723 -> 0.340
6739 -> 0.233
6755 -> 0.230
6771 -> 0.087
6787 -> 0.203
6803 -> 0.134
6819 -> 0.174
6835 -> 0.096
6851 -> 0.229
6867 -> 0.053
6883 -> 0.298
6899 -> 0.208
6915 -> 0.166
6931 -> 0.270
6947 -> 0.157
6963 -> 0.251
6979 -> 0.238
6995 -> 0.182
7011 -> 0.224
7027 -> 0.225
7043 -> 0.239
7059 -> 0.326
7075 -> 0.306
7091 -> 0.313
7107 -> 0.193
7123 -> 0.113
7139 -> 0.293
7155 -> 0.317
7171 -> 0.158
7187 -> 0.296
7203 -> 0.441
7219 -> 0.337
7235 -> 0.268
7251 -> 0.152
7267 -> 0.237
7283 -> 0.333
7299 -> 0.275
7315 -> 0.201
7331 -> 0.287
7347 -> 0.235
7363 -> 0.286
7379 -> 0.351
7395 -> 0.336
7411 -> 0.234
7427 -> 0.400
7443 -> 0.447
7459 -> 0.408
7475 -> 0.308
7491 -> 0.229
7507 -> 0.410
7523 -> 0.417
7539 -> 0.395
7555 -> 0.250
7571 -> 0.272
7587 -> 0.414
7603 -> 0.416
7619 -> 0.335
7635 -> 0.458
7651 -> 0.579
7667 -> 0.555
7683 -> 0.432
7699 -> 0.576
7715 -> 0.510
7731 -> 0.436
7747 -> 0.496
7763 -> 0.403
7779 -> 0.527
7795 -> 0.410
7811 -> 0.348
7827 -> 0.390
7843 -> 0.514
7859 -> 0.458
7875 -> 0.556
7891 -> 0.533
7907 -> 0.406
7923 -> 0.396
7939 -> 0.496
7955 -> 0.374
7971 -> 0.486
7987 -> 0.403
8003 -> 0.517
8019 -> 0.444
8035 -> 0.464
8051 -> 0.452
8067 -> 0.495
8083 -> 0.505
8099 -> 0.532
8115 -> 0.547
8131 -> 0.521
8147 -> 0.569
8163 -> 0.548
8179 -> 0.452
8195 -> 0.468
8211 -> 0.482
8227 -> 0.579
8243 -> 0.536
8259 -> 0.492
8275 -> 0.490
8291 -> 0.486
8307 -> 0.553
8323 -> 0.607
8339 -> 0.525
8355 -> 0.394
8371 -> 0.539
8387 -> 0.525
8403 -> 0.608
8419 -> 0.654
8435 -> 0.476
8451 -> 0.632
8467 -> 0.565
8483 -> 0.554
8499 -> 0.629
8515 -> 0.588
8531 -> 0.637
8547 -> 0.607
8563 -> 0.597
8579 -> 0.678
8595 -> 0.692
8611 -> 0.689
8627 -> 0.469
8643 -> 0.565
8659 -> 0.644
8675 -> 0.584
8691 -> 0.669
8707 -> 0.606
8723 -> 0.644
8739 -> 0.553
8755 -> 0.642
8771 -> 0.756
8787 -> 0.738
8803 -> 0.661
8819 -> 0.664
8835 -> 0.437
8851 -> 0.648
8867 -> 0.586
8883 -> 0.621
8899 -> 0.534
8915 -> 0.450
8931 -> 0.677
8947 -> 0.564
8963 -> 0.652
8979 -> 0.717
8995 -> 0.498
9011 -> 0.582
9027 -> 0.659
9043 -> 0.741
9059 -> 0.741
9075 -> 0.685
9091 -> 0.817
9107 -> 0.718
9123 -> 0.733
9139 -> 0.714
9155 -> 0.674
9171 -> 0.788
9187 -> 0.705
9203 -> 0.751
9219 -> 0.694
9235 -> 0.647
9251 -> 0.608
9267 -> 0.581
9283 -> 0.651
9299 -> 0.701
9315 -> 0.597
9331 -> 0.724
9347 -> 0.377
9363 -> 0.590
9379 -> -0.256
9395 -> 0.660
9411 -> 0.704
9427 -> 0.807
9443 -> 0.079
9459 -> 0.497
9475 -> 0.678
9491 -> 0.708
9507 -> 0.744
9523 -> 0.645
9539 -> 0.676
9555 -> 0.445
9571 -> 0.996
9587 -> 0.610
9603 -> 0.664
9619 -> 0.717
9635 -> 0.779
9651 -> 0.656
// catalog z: 0.904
